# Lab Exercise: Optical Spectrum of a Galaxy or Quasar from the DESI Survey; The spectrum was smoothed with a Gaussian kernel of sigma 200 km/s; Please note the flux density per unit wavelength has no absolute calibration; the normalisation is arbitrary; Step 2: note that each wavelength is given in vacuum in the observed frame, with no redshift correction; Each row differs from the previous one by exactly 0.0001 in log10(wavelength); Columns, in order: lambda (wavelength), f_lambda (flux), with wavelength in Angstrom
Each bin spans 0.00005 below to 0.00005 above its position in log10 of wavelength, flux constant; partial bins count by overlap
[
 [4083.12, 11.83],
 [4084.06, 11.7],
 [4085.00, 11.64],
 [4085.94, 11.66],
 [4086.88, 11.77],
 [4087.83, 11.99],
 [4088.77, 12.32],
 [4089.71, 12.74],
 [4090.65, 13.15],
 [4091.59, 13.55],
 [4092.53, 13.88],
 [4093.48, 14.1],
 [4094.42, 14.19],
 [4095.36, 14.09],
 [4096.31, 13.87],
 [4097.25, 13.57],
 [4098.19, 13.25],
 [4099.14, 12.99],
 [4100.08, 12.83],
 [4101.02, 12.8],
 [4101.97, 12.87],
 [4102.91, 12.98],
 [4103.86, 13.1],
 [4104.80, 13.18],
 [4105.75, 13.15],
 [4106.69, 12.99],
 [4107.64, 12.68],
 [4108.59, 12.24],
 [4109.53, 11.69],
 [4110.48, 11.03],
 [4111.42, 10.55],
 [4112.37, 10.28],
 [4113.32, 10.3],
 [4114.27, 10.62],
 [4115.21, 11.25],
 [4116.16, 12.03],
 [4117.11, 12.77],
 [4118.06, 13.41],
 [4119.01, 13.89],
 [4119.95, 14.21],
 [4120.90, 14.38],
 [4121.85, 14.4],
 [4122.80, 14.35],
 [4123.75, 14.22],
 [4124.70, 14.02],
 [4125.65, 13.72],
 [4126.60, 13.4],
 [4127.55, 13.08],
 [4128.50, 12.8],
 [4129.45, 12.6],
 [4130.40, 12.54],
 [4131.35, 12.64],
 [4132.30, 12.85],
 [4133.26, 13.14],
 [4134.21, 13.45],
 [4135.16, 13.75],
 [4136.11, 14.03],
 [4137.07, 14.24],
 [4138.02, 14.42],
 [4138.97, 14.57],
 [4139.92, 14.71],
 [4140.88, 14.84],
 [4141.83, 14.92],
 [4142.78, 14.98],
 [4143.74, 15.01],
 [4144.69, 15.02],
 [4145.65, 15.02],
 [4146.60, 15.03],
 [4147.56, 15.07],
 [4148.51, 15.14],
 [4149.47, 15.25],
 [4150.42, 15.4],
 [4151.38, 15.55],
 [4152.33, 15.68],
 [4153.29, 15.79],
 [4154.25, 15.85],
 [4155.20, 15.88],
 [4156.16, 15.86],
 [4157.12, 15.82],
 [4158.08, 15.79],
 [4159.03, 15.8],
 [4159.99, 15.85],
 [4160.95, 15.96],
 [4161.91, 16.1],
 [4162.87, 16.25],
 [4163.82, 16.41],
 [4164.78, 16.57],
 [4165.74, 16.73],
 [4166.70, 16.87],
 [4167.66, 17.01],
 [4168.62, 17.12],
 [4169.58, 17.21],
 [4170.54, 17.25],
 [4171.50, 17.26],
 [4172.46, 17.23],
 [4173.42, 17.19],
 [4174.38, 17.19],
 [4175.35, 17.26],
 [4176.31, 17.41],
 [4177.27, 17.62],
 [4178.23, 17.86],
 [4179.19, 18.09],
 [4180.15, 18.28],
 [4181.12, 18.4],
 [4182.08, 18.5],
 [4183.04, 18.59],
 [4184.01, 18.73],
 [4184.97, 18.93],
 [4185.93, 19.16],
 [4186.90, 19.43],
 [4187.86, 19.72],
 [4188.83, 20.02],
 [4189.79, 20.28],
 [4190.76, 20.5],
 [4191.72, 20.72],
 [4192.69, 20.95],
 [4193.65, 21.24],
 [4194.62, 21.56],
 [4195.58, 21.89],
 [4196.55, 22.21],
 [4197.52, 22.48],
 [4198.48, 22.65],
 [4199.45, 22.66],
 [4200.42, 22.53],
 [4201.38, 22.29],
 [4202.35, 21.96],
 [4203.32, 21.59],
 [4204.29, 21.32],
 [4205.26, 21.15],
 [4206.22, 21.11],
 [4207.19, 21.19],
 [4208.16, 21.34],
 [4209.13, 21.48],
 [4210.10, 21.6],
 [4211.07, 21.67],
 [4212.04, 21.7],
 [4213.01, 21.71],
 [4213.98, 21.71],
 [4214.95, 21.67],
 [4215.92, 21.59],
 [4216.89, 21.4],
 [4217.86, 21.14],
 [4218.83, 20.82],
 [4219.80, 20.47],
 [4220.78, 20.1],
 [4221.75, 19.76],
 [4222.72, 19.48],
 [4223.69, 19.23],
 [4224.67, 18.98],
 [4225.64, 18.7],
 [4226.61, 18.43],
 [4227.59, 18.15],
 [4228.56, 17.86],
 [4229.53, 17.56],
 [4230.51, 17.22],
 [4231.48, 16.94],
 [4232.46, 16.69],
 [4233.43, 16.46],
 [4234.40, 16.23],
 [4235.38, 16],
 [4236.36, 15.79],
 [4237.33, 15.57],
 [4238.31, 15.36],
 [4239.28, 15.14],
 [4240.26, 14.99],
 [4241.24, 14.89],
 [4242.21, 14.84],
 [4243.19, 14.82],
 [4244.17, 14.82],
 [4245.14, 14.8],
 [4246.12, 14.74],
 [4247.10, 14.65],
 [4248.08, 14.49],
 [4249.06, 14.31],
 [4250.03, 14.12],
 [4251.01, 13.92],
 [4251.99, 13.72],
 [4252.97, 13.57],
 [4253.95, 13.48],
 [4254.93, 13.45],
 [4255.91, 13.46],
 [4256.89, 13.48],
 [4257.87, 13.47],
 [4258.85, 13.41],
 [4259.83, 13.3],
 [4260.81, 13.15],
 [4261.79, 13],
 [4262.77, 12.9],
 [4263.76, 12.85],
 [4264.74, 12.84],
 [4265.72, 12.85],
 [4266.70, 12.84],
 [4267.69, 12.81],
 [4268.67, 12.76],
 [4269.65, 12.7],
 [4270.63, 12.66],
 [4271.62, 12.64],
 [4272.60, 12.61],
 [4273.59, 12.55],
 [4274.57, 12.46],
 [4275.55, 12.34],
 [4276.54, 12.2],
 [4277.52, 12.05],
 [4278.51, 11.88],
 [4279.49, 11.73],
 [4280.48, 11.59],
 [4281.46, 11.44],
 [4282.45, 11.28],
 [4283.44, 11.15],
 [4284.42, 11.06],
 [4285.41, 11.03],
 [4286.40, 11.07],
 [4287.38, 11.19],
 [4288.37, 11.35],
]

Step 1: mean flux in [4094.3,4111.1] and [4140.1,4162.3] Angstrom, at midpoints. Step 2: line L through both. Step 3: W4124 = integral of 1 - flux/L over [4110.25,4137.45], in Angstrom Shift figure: 2.19 Angstrom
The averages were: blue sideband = 12.9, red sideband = 15.4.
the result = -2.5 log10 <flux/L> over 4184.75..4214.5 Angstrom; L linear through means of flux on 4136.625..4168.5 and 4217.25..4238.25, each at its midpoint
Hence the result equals -0.23 mag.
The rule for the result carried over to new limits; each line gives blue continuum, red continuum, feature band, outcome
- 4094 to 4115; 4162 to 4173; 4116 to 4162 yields 0.03 mag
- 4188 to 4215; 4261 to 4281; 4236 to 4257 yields 0.09 mag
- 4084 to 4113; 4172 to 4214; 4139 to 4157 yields 0.09 mag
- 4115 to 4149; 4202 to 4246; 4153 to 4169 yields -0.05 mag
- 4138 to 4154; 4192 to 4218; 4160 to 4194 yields 0.03 mag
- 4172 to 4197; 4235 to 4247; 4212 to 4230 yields -0.20 mag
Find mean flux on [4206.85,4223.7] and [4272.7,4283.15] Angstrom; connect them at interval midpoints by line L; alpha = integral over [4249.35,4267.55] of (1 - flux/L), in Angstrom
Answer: 1.8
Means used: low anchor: 21.1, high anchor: 12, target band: 13.3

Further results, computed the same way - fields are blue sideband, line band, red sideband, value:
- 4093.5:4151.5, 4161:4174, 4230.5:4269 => -2.9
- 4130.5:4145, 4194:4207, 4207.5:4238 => -2.9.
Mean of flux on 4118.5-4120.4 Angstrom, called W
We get 14.1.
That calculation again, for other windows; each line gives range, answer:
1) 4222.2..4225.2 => 19.2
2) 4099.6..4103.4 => 12.9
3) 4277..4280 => 11.9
